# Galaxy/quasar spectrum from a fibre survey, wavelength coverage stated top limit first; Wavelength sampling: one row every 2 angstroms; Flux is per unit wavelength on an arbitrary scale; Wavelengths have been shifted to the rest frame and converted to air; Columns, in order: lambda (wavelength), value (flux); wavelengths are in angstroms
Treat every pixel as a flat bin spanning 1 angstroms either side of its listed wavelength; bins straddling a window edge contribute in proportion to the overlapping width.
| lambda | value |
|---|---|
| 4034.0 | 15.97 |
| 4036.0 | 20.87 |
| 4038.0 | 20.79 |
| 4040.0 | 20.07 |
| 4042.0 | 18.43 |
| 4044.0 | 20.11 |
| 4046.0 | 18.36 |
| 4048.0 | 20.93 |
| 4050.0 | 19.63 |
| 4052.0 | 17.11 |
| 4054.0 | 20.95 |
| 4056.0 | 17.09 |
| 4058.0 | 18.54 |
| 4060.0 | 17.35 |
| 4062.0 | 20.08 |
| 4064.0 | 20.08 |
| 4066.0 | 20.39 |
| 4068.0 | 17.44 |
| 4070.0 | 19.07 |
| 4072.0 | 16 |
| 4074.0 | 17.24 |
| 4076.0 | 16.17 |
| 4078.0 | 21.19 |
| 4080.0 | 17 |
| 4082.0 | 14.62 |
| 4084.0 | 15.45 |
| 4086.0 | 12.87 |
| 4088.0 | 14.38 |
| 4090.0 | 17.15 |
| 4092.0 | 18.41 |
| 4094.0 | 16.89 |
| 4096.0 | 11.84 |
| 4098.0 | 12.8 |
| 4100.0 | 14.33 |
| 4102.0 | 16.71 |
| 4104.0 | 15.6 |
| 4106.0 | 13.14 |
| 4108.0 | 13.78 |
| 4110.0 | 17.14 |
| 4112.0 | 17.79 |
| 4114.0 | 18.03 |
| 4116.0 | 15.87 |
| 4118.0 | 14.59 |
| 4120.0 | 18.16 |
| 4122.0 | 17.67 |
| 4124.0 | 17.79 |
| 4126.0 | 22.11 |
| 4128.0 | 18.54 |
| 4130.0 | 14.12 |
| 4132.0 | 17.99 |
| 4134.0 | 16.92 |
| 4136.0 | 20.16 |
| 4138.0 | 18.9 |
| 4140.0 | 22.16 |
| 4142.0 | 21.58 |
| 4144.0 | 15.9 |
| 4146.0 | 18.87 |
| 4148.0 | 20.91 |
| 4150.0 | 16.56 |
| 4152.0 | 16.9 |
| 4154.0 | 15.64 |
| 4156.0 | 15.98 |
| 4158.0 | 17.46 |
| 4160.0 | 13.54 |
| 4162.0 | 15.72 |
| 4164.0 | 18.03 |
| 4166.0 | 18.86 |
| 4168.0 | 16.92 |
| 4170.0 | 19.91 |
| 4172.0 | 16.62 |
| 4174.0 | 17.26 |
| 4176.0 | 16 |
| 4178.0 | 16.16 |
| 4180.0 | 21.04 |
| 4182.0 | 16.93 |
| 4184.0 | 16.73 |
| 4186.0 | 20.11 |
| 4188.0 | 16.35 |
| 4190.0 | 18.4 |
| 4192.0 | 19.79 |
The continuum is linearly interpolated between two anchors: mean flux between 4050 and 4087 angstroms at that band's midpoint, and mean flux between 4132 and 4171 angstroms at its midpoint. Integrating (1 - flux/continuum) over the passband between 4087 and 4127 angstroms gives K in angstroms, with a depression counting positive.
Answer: 3.7 angstroms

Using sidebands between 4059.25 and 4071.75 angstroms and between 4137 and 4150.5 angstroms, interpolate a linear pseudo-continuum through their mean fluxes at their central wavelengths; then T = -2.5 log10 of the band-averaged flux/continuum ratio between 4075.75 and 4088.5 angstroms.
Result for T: 0.19 mag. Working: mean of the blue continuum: 18.9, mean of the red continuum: 19.4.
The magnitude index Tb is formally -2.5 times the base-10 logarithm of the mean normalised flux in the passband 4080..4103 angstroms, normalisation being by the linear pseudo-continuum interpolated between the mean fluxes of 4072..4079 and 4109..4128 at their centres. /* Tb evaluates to 0.18 mag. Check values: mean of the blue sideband 17.9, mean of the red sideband 17.7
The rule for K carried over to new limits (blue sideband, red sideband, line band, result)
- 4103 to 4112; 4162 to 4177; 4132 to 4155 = -2.8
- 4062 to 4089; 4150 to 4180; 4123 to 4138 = -1.1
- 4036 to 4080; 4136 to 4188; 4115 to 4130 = 0.5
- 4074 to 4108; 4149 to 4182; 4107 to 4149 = -4.5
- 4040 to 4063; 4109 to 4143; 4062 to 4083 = 0.9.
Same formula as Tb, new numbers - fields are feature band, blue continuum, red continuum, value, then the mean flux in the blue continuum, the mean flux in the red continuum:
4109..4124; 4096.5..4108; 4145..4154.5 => -0.11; 14.3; 17.9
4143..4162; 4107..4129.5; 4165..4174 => 0.06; 17.3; 18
